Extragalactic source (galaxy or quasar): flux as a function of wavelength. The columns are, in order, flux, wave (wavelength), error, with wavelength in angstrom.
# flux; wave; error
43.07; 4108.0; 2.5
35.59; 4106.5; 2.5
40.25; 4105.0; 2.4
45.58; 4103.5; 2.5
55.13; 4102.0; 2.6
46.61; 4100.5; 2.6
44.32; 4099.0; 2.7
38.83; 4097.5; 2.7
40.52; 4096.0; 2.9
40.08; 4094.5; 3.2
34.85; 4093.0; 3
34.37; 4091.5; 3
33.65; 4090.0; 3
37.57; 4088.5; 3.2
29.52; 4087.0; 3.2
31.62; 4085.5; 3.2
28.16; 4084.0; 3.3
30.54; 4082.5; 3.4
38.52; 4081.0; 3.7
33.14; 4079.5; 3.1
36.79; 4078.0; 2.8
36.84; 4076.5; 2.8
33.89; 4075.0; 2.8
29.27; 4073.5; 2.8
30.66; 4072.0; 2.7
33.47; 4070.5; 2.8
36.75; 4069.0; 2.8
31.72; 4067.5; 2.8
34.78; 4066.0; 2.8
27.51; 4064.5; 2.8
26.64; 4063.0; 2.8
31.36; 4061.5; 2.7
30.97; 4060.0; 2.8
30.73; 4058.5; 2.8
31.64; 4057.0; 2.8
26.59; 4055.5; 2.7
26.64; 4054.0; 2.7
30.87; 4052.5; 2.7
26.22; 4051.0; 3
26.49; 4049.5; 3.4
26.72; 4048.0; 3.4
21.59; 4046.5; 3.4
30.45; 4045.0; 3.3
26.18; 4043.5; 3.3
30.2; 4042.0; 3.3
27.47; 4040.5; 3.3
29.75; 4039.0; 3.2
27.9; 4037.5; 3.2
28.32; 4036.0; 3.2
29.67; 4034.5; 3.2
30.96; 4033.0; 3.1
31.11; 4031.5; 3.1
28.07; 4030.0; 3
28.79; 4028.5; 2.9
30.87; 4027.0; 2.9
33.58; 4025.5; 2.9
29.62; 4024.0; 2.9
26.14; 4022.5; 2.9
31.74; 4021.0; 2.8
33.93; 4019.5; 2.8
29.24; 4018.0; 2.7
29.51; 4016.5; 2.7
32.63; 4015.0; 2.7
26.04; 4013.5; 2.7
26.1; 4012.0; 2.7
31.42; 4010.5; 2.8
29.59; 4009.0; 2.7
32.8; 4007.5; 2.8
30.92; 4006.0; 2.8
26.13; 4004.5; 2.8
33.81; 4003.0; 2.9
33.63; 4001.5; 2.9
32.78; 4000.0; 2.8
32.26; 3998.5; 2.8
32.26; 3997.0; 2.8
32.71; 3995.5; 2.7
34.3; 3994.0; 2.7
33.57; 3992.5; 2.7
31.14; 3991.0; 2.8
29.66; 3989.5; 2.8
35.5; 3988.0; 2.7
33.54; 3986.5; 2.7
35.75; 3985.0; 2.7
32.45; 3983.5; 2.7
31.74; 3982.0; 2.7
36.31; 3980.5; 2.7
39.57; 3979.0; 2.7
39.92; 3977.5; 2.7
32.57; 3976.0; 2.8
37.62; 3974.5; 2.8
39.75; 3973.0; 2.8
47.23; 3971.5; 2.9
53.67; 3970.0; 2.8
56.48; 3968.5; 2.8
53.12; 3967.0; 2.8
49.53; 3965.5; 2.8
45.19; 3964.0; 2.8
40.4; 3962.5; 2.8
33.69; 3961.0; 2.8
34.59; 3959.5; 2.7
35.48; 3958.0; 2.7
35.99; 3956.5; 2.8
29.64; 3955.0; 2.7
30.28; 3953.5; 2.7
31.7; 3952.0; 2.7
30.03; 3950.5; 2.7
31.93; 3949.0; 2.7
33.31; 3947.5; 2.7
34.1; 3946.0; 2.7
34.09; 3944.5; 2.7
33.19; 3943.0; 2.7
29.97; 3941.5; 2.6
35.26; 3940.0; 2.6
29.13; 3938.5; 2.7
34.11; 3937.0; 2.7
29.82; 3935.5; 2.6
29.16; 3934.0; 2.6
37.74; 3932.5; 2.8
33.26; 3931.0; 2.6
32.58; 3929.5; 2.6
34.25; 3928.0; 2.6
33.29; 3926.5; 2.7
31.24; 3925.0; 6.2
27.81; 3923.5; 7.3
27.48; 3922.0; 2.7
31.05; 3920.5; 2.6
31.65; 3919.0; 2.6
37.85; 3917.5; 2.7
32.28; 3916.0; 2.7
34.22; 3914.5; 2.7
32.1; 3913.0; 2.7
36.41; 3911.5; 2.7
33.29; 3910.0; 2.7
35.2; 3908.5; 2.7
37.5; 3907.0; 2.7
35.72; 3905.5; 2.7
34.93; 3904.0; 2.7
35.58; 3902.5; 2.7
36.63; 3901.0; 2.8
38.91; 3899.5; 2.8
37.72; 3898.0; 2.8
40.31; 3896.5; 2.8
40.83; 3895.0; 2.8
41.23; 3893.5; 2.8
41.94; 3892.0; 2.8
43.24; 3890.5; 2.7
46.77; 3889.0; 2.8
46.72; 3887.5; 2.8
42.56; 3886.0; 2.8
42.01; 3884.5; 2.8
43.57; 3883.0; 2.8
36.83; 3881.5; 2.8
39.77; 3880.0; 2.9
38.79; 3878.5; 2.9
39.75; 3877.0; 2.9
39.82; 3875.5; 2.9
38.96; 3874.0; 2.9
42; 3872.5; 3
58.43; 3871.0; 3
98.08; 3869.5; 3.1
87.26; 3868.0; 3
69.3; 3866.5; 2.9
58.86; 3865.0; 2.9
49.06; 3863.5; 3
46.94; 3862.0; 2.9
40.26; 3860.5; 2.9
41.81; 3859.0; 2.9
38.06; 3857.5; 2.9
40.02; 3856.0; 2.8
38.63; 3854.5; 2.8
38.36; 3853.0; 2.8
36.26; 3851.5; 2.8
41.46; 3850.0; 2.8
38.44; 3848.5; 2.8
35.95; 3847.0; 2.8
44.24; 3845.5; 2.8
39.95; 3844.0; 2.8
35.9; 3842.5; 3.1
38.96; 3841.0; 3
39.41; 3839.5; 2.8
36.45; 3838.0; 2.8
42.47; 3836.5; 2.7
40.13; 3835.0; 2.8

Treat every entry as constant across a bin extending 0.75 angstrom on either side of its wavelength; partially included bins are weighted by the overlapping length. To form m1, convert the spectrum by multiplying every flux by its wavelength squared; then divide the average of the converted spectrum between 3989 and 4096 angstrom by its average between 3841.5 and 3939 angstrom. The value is 0.83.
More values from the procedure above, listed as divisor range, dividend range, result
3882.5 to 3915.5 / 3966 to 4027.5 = 0.93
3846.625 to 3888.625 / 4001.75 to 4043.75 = 0.69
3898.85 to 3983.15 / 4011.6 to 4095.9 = 0.91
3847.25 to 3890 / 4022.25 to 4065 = 0.67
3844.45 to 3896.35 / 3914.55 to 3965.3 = 0.75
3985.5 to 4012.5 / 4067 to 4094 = 1.09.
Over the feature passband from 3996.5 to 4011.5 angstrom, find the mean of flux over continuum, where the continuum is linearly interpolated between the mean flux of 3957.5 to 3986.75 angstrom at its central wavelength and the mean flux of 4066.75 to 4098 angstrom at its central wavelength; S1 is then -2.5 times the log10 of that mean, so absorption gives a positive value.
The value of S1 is 0.23 mag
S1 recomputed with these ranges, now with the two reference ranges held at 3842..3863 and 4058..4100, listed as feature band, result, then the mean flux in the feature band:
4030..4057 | 0.23 mag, 28.2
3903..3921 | 0.12 mag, 34.4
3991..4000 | 0.10 mag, 32.8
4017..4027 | 0.16 mag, 30.7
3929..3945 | 0.16 mag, 32.5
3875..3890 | -0.07 mag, 41.7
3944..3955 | 0.17 mag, 32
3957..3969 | -0.17 mag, 43.1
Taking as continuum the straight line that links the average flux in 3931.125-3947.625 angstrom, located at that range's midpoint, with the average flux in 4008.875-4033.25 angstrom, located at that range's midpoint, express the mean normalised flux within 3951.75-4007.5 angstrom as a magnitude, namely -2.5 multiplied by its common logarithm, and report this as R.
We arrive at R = -0.167 mag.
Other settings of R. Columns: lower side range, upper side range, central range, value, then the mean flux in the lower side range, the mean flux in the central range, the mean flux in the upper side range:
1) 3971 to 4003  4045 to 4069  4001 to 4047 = 0.07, 34.8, 29.6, 29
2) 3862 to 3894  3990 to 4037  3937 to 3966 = 0.14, 49.8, 34.5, 30.7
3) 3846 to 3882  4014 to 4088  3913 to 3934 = 0.27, 47.3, 32.5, 30.3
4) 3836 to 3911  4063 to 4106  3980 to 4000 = 0.19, 43.3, 33.1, 36.1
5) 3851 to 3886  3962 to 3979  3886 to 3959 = 0.31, 47.9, 34.8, 44.9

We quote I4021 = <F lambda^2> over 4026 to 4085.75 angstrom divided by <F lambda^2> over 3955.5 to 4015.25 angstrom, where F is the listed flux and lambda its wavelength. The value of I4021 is 0.87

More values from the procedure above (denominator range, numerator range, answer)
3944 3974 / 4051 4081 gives 0.85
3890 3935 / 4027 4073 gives 0.90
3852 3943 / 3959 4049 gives 0.88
